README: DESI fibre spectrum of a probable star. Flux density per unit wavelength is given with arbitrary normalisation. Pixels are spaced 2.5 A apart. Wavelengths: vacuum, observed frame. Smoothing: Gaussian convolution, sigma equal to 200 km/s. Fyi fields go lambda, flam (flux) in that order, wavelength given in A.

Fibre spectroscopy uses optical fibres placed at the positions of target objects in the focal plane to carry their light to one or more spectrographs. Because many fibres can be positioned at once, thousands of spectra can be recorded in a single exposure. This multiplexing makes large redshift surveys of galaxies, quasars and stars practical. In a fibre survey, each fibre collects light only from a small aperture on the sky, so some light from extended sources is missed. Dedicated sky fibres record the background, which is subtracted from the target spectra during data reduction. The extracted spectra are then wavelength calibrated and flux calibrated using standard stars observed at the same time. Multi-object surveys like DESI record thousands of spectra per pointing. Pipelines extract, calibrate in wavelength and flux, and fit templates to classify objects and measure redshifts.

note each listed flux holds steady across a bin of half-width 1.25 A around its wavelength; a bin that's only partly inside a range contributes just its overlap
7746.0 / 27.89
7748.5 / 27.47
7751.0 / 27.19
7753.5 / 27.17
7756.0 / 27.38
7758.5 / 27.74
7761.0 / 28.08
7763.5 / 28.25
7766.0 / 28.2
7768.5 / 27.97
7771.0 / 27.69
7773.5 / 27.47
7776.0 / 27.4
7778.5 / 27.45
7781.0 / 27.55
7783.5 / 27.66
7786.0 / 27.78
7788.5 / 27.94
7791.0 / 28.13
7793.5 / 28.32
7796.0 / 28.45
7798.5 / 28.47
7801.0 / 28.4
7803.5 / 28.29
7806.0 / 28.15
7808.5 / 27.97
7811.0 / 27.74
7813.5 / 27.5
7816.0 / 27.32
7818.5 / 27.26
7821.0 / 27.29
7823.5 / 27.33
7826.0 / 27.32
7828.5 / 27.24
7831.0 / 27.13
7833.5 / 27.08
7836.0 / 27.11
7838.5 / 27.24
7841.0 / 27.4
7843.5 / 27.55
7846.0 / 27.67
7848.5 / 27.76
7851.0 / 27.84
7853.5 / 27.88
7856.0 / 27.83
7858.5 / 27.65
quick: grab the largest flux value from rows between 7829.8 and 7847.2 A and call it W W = 27.67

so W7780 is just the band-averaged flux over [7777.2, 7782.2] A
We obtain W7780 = 27.5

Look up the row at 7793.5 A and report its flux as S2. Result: 28.32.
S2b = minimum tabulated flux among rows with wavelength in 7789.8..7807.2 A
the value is 28.13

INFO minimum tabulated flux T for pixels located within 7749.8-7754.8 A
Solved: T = 27.17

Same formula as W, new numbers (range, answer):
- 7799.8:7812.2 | 28.4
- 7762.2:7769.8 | 28.25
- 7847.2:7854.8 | 27.88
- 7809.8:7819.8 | 27.74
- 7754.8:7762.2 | 28.08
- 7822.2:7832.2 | 27.33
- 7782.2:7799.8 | 28.47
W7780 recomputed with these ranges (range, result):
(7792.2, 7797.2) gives 28.4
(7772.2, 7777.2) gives 27.4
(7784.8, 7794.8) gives 28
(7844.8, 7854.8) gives 27.8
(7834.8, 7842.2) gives 27.2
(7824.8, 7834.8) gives 27.2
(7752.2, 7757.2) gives 27.3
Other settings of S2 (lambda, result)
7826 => 27.32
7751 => 27.19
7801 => 28.4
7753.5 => 27.17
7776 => 27.4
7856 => 27.83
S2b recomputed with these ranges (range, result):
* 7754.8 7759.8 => 27.38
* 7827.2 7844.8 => 27.08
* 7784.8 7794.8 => 27.78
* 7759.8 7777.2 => 27.4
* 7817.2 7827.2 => 27.26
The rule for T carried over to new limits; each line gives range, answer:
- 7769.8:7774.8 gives 27.47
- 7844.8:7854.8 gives 27.67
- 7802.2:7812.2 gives 27.74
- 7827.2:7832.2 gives 27.13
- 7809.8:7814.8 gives 27.5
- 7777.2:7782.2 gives 27.45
